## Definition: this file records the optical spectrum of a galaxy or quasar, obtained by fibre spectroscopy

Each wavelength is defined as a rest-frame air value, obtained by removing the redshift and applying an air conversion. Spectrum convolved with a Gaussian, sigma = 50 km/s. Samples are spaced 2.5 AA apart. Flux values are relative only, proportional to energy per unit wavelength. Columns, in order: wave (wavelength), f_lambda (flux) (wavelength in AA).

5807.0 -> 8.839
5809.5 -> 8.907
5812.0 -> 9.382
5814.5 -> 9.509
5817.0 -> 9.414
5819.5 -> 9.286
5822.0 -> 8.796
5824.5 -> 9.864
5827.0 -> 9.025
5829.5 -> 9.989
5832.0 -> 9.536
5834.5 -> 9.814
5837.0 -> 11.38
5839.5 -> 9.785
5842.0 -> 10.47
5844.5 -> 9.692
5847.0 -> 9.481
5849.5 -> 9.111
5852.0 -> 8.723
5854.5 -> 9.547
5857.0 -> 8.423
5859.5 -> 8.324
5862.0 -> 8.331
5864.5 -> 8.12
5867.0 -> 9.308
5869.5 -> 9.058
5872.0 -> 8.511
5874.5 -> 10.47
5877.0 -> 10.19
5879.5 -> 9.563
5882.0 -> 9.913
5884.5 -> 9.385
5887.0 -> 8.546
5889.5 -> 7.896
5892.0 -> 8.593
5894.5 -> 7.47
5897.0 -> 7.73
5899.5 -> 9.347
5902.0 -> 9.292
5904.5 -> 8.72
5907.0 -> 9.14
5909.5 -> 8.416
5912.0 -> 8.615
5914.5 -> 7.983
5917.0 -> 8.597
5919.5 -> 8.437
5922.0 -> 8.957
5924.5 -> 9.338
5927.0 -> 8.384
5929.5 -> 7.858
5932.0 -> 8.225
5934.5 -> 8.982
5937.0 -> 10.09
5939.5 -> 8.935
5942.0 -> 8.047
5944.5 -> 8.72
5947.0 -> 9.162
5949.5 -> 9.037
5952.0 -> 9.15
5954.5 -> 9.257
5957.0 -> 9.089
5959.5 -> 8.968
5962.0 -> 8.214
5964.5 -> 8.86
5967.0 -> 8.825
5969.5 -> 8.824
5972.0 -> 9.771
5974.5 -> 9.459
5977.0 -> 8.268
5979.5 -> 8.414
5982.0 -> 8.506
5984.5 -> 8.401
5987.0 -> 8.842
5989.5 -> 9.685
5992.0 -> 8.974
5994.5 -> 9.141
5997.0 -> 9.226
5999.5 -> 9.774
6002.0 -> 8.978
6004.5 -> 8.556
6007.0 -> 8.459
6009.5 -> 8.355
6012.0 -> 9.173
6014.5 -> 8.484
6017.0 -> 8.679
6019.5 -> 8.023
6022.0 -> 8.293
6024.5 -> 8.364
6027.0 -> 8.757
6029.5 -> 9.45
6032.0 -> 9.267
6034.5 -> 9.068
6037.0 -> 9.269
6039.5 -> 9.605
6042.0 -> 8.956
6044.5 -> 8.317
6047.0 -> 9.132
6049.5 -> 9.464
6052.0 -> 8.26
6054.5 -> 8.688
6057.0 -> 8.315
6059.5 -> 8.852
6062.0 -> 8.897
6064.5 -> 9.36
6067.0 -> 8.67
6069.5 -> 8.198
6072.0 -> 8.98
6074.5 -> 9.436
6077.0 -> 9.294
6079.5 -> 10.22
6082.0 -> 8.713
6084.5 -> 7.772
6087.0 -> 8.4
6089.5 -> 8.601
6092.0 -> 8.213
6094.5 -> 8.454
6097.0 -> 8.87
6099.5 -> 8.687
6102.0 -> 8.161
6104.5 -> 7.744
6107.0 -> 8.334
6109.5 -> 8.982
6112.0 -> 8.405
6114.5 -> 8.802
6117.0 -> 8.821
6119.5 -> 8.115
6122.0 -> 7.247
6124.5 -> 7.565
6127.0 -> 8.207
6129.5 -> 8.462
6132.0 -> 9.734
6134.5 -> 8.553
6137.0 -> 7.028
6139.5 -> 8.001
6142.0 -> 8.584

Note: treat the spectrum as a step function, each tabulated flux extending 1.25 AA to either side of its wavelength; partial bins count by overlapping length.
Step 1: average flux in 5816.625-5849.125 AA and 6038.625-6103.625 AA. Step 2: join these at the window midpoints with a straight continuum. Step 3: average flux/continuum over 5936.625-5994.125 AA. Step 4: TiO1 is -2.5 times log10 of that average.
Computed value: 0.03 mag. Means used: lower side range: 9.73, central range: 8.92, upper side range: 8.78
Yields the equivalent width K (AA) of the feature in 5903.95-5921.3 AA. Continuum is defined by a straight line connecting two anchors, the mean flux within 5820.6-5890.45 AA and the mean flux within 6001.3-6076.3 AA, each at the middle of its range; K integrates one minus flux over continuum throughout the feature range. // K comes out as 1.2 AA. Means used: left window 9.34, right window 8.81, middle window 8.56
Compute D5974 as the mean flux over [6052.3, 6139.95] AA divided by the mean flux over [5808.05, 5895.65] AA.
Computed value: 0.92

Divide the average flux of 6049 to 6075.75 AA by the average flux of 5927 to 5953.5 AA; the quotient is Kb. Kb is 1.0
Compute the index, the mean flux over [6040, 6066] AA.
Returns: 8.85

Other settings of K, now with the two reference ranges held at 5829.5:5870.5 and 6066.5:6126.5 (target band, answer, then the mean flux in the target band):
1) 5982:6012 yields -0.3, 8.94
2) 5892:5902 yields 0.9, 8.37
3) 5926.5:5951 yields 0.8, 8.76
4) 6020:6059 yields -0.7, 8.86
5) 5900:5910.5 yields 0.3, 8.94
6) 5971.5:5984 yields 0.2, 8.8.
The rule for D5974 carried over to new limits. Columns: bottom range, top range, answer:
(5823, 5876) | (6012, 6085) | 0.95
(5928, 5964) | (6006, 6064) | 1.00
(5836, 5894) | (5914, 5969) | 0.95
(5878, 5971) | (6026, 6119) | 1.00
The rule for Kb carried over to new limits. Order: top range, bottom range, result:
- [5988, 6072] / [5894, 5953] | 1.02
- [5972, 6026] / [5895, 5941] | 1.01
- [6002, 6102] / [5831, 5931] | 0.97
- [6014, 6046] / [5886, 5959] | 1.01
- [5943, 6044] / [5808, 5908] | 0.97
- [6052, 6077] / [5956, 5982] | 1.00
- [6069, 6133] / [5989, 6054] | 0.96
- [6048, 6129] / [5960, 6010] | 0.97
